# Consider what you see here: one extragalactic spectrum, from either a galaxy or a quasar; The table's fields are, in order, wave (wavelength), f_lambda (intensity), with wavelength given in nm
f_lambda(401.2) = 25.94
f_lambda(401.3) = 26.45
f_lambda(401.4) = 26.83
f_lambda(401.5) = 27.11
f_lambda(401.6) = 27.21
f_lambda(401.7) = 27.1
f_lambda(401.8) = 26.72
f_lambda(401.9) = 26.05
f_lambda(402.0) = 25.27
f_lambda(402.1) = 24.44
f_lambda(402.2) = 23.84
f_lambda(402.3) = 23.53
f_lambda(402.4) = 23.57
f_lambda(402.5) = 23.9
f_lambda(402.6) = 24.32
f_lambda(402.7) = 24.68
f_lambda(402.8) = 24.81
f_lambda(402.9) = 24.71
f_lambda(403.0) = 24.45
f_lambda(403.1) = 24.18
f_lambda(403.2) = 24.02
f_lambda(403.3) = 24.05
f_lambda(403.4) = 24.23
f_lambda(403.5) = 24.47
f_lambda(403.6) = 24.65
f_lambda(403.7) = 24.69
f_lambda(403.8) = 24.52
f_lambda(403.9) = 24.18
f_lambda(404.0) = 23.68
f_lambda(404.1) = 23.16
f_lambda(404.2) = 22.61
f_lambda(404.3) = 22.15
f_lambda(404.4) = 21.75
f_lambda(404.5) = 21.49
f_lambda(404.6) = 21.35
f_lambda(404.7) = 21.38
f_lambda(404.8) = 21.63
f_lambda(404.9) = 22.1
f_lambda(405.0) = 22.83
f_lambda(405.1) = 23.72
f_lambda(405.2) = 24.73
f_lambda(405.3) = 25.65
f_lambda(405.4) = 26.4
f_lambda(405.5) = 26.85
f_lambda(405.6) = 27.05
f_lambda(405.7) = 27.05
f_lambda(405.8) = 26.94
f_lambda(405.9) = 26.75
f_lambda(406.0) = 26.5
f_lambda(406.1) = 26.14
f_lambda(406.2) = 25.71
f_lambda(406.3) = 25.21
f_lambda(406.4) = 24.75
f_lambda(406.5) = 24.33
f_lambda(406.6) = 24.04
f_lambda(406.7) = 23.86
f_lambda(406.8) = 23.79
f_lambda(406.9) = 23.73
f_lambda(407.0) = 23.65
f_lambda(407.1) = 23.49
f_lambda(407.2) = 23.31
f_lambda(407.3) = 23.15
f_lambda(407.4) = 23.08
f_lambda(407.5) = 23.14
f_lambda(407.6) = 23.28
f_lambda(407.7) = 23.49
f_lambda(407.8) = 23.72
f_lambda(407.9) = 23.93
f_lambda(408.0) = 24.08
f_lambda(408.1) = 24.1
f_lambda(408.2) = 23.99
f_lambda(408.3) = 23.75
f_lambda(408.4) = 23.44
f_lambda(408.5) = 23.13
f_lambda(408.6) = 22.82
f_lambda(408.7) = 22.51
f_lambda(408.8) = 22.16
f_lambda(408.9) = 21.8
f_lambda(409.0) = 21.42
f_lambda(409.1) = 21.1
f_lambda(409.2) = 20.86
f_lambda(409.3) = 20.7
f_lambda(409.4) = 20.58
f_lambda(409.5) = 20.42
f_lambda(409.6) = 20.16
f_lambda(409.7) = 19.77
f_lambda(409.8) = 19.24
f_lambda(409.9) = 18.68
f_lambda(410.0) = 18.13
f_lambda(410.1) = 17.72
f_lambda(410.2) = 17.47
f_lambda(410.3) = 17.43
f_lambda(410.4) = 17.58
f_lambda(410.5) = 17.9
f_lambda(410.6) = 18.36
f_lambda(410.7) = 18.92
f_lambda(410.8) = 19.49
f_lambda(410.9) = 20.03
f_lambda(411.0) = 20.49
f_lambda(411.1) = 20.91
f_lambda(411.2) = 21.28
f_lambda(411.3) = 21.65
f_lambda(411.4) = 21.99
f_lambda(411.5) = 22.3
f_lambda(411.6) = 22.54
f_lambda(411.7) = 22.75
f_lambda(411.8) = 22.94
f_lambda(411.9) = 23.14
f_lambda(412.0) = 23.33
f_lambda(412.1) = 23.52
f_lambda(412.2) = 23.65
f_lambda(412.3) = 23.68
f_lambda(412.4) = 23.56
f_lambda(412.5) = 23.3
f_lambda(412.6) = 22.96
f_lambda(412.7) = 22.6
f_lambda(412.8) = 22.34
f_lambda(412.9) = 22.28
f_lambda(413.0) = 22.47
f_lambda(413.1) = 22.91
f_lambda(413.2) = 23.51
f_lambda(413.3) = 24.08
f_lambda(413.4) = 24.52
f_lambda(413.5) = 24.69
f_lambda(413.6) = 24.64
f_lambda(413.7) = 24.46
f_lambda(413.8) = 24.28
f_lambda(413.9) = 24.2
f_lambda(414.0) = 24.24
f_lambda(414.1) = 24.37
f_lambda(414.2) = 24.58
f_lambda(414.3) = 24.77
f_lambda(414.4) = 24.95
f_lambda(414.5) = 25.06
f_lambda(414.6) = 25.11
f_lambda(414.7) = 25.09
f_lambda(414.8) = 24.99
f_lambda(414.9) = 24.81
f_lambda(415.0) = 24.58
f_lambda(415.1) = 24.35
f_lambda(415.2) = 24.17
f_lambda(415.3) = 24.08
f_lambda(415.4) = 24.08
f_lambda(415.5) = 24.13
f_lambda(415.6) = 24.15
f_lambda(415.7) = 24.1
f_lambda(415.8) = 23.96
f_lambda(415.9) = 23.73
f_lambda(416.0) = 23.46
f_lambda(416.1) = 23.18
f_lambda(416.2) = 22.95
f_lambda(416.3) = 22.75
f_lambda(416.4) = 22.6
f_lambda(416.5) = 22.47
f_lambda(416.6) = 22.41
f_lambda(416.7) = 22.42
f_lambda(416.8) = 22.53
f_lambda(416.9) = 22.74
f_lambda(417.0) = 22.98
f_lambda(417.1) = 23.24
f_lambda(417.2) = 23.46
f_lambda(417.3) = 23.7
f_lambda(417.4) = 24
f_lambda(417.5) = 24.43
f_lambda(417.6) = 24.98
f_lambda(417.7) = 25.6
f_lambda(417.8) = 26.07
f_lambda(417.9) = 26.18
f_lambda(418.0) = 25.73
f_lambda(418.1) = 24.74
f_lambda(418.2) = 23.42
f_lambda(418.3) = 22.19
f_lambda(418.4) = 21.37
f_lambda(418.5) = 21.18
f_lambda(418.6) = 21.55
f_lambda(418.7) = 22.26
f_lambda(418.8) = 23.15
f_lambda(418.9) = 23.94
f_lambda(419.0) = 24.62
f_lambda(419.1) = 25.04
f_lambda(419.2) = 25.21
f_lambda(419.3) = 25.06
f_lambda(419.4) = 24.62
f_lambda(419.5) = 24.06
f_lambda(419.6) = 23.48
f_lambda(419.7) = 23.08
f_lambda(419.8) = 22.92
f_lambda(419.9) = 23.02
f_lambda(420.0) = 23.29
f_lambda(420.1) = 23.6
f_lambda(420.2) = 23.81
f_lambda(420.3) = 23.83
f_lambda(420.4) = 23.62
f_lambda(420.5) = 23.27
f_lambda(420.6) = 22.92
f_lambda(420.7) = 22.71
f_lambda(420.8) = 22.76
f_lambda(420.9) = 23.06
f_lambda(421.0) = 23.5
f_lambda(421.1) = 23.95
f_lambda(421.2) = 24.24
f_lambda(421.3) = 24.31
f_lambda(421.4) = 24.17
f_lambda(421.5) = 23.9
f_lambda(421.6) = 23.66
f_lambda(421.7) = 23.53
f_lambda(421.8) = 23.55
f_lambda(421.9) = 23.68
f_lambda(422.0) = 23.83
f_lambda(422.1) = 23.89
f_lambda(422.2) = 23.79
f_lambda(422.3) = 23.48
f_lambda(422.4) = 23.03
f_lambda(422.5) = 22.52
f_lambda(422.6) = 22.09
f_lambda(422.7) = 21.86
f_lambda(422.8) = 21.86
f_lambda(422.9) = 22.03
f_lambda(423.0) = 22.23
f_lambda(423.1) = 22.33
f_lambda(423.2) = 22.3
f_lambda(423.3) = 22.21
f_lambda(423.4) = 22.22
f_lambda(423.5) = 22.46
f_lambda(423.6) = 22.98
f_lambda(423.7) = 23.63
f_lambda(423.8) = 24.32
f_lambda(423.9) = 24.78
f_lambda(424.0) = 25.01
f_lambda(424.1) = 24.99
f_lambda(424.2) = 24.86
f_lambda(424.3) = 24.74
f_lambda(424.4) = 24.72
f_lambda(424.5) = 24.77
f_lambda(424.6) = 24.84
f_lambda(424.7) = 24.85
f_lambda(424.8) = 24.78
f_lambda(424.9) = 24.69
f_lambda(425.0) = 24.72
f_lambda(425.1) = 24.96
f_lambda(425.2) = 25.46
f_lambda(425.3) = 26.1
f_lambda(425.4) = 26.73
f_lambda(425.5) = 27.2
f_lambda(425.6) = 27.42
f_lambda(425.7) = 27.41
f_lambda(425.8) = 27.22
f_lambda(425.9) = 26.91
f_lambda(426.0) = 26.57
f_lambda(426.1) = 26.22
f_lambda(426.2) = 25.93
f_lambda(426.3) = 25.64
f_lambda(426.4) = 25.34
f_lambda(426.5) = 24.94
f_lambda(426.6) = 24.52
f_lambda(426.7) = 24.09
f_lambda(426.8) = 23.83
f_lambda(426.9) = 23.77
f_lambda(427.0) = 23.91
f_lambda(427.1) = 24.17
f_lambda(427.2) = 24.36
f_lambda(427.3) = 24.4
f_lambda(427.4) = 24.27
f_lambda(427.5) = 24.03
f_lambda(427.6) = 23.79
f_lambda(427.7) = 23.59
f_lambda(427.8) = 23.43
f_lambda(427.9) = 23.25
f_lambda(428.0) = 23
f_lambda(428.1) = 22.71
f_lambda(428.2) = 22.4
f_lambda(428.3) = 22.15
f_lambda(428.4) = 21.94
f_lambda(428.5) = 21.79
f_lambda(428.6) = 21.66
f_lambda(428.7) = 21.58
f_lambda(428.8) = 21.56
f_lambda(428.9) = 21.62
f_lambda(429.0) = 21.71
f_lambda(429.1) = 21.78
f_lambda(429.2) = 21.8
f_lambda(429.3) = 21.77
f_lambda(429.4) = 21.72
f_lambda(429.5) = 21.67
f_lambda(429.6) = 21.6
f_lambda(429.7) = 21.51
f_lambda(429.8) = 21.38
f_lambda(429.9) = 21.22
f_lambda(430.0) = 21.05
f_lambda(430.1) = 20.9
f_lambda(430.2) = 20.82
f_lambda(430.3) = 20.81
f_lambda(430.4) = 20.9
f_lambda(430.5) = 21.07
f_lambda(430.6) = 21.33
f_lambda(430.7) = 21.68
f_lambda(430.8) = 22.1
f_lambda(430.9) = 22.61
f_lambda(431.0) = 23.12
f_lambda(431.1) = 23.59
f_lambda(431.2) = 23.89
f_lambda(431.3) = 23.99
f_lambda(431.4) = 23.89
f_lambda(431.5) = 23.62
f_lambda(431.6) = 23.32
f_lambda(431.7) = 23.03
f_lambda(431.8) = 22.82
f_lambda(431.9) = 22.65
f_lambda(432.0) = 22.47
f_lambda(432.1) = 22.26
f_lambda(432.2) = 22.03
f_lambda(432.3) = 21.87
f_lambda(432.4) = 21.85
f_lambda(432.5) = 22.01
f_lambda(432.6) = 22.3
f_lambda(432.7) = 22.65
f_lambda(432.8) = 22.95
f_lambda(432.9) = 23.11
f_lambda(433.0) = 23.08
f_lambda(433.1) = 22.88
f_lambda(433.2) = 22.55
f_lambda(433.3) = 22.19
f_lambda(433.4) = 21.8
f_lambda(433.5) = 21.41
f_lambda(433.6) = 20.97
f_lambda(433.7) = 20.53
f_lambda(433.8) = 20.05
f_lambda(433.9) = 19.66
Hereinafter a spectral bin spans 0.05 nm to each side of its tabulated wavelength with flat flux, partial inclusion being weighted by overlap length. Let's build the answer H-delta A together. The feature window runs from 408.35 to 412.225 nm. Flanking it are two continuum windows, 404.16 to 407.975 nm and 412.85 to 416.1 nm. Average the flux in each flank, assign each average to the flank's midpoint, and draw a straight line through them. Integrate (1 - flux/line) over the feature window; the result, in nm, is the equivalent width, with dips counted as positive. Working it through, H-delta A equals 0.53 nm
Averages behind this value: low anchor 24.1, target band 20.8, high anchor 24.2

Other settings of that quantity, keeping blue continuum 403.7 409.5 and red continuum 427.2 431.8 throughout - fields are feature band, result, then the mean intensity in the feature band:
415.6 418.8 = -0.06 nm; 23.4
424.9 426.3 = -0.23 nm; 26.3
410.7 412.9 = 0.10 nm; 22.2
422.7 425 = -0.10 nm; 23.7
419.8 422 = -0.07 nm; 23.5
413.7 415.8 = -0.12 nm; 24.5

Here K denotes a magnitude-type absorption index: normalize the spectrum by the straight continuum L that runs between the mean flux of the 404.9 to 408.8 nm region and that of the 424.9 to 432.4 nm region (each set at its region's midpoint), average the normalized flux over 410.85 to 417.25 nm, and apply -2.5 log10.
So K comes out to 0.03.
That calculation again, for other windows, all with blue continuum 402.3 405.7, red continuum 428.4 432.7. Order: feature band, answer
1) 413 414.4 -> -0.04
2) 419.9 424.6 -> -0.04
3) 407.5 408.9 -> 0.01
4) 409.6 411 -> 0.25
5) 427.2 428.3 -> -0.06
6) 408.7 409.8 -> 0.13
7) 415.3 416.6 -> -0.02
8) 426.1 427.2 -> -0.11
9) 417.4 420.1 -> -0.05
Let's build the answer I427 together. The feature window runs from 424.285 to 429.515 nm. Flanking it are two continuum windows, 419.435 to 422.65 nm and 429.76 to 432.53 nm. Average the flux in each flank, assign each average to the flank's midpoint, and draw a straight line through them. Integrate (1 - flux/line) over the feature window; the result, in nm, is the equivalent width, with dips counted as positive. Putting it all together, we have -0.317 nm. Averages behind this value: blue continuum 23.5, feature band 24.1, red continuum 22.2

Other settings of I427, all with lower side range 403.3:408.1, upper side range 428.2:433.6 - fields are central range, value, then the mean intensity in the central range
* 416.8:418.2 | -0.07 nm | 24.3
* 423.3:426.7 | -0.39 nm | 25.1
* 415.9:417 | 0.02 nm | 22.8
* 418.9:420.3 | -0.06 nm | 24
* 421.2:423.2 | -0.03 nm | 23.2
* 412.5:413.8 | 0.00 nm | 23.5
